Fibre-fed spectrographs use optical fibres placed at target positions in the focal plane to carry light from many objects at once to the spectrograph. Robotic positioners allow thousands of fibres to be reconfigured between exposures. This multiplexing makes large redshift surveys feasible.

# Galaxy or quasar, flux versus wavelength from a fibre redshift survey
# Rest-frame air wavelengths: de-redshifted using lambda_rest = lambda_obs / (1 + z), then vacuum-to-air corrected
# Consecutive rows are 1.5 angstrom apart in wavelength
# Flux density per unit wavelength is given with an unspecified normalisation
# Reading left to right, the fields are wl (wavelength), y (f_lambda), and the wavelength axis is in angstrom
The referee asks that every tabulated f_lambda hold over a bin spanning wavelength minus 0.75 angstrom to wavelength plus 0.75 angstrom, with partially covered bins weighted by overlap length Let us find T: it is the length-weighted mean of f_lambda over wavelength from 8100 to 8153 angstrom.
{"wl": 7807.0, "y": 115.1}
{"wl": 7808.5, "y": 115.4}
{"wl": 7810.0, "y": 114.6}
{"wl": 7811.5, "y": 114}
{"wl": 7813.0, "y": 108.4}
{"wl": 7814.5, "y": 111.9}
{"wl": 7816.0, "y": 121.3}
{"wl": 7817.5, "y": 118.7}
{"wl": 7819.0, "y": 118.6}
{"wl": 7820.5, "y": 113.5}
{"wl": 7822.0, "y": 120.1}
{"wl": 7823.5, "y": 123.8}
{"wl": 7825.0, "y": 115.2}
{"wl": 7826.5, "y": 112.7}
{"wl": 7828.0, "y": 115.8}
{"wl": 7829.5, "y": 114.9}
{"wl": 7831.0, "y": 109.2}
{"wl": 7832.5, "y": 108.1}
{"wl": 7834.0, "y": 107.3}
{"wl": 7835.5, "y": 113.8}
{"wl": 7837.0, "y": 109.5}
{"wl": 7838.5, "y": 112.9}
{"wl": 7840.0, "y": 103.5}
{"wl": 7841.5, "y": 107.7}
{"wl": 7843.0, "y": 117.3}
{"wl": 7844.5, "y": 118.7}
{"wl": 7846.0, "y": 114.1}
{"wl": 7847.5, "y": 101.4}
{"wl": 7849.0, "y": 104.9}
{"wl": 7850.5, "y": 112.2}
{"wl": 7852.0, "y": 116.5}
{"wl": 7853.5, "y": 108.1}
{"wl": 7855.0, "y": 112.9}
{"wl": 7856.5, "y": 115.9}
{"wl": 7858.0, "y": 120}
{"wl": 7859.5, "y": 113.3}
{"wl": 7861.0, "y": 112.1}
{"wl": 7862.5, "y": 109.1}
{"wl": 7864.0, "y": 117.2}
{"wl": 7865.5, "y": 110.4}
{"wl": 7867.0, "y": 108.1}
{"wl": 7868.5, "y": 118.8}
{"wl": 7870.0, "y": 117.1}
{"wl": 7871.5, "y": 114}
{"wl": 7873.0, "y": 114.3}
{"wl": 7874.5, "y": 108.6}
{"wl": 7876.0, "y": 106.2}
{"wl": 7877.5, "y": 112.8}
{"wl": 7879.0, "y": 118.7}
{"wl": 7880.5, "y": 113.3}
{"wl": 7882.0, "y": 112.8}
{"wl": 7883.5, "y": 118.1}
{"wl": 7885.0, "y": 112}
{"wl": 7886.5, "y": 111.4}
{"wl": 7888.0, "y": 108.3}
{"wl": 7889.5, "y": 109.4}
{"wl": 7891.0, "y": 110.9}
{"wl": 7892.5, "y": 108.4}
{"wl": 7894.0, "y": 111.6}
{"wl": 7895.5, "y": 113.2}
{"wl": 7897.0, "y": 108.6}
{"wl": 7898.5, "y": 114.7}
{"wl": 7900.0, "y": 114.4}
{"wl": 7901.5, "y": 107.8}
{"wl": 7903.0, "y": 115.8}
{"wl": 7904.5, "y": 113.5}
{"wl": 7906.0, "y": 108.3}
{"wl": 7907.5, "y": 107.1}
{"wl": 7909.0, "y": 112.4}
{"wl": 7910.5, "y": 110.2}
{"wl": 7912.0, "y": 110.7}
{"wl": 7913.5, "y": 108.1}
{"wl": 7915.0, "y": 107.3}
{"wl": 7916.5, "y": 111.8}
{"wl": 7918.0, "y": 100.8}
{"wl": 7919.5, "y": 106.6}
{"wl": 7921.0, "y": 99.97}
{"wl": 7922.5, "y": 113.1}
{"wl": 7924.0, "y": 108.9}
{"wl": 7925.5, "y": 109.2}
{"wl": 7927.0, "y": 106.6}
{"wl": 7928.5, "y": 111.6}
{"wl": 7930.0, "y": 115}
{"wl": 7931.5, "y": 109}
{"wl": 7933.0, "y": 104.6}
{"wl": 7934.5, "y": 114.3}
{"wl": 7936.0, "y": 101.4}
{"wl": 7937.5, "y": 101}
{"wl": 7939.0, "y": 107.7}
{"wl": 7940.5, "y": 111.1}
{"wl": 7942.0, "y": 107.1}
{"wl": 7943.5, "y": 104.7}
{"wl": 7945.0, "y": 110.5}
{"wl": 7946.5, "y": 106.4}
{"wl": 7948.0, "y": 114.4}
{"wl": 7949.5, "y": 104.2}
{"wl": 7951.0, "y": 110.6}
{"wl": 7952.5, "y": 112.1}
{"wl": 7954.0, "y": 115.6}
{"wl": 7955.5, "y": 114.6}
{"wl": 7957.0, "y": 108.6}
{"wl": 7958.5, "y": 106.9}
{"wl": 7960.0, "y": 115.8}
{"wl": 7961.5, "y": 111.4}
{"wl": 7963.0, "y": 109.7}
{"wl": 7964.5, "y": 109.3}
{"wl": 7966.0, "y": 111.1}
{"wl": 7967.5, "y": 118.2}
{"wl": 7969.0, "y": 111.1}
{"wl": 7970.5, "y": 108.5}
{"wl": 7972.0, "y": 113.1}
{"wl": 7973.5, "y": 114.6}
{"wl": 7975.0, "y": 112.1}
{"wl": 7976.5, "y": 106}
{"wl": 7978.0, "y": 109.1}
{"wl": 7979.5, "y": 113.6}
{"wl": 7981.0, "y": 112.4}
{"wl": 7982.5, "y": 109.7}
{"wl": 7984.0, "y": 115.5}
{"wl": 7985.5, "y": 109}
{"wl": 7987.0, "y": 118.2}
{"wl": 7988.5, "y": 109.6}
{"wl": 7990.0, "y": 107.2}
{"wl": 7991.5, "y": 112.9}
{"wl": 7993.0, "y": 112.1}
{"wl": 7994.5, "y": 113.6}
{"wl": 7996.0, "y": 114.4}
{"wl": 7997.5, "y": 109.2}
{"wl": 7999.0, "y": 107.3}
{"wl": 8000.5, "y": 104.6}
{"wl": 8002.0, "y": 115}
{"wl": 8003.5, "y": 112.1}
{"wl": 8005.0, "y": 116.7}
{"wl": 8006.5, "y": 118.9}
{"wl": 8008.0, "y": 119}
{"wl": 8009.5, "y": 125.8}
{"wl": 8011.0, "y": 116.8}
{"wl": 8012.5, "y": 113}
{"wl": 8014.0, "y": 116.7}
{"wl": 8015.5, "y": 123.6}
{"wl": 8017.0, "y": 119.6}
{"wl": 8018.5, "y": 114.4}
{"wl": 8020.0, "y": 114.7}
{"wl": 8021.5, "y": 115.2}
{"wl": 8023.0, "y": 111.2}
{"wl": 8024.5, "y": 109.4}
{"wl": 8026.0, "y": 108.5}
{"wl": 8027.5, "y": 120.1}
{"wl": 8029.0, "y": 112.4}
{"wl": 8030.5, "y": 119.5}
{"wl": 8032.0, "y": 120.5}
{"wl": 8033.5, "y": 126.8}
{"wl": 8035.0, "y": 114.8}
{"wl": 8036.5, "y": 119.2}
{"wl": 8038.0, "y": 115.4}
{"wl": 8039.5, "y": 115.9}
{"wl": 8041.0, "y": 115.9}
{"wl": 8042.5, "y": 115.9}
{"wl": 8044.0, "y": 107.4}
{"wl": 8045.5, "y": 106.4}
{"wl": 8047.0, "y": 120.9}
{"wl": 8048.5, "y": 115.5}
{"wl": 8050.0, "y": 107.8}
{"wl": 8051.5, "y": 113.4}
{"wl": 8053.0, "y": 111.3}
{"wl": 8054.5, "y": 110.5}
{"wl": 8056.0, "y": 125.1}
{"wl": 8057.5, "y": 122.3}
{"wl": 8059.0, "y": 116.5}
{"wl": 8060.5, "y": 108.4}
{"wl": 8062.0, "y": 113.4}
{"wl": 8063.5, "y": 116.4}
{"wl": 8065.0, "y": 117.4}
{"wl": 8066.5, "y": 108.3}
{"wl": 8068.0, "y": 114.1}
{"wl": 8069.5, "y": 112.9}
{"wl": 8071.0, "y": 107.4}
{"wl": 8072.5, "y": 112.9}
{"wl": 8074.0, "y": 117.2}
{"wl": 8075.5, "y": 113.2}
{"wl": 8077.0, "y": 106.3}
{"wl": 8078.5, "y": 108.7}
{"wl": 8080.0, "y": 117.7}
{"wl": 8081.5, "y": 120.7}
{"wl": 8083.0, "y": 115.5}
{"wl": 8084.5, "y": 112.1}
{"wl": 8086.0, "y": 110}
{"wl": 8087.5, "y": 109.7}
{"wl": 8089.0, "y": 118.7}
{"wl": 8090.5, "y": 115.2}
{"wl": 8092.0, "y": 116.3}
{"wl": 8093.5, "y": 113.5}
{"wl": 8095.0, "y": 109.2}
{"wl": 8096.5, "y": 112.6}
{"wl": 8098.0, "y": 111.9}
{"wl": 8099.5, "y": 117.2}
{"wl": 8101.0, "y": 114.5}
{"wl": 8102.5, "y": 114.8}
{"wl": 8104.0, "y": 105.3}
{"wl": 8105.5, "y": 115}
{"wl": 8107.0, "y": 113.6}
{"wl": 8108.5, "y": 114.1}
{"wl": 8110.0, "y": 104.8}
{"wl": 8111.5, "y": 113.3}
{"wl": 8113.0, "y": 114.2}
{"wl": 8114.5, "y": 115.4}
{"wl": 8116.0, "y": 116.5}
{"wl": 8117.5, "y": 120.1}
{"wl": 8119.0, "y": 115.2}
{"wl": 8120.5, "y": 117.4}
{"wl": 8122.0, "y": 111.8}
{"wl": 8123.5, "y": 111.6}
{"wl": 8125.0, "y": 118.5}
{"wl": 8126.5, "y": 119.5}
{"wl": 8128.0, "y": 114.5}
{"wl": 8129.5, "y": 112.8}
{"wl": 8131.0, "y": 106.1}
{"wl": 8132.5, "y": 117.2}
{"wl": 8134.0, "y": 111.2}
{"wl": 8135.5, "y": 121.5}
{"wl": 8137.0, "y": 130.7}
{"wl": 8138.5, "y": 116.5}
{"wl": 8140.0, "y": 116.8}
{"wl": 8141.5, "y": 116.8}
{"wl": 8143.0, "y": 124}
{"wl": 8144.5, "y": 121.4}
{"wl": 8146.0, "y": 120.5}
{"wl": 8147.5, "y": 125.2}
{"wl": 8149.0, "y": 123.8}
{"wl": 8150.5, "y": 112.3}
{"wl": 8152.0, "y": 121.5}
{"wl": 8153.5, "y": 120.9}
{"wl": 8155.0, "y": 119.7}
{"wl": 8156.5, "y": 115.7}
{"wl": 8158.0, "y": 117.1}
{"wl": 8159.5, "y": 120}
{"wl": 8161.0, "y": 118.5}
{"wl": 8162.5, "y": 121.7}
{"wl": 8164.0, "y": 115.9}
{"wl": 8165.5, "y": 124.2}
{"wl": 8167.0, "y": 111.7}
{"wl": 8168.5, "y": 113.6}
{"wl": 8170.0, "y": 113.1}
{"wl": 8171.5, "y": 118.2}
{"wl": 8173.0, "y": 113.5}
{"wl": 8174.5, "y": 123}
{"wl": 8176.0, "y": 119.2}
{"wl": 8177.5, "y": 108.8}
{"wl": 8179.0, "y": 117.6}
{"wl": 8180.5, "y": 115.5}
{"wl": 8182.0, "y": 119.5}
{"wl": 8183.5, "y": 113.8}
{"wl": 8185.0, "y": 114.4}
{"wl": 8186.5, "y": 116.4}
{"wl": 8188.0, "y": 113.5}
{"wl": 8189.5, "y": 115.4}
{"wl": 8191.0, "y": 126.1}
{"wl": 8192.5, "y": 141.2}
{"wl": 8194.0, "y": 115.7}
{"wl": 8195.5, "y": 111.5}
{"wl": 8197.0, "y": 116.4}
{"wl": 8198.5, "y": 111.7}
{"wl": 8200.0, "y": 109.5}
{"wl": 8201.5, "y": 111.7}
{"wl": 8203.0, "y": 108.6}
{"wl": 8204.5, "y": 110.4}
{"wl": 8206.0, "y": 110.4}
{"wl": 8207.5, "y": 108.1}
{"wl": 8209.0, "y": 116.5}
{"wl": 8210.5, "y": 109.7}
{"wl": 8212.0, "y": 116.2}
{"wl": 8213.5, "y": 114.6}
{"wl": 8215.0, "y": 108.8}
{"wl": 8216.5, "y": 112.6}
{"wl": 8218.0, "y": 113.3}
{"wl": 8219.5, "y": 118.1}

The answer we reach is 116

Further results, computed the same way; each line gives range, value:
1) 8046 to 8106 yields 114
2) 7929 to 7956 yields 109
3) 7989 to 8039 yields 115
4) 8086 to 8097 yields 113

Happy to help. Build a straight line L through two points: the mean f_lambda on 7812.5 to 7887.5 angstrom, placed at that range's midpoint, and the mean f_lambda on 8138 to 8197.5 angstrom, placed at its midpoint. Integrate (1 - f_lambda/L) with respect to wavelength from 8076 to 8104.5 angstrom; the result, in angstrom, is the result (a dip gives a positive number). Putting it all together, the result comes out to 0.9 angstrom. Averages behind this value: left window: 113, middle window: 113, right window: 118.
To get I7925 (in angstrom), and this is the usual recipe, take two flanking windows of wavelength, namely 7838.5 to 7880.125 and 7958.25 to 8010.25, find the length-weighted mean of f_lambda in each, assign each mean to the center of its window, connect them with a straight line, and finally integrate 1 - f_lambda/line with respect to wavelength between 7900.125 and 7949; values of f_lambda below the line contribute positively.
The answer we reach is 1.6 angstrom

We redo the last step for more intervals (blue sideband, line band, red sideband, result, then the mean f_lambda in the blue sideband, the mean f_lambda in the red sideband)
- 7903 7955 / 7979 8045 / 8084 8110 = -2.2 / 109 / 113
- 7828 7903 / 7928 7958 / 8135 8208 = 1.1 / 112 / 117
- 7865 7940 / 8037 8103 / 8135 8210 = 0.5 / 110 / 117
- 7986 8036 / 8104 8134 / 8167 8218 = 0.2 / 115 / 115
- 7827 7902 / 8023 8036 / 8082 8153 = -0.2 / 112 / 116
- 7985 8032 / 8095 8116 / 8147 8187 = 0.6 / 114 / 118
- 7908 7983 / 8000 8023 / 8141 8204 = -0.9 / 110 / 118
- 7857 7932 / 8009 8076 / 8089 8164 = -0.4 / 111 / 116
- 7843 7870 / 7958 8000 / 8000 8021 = 1.6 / 113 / 117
